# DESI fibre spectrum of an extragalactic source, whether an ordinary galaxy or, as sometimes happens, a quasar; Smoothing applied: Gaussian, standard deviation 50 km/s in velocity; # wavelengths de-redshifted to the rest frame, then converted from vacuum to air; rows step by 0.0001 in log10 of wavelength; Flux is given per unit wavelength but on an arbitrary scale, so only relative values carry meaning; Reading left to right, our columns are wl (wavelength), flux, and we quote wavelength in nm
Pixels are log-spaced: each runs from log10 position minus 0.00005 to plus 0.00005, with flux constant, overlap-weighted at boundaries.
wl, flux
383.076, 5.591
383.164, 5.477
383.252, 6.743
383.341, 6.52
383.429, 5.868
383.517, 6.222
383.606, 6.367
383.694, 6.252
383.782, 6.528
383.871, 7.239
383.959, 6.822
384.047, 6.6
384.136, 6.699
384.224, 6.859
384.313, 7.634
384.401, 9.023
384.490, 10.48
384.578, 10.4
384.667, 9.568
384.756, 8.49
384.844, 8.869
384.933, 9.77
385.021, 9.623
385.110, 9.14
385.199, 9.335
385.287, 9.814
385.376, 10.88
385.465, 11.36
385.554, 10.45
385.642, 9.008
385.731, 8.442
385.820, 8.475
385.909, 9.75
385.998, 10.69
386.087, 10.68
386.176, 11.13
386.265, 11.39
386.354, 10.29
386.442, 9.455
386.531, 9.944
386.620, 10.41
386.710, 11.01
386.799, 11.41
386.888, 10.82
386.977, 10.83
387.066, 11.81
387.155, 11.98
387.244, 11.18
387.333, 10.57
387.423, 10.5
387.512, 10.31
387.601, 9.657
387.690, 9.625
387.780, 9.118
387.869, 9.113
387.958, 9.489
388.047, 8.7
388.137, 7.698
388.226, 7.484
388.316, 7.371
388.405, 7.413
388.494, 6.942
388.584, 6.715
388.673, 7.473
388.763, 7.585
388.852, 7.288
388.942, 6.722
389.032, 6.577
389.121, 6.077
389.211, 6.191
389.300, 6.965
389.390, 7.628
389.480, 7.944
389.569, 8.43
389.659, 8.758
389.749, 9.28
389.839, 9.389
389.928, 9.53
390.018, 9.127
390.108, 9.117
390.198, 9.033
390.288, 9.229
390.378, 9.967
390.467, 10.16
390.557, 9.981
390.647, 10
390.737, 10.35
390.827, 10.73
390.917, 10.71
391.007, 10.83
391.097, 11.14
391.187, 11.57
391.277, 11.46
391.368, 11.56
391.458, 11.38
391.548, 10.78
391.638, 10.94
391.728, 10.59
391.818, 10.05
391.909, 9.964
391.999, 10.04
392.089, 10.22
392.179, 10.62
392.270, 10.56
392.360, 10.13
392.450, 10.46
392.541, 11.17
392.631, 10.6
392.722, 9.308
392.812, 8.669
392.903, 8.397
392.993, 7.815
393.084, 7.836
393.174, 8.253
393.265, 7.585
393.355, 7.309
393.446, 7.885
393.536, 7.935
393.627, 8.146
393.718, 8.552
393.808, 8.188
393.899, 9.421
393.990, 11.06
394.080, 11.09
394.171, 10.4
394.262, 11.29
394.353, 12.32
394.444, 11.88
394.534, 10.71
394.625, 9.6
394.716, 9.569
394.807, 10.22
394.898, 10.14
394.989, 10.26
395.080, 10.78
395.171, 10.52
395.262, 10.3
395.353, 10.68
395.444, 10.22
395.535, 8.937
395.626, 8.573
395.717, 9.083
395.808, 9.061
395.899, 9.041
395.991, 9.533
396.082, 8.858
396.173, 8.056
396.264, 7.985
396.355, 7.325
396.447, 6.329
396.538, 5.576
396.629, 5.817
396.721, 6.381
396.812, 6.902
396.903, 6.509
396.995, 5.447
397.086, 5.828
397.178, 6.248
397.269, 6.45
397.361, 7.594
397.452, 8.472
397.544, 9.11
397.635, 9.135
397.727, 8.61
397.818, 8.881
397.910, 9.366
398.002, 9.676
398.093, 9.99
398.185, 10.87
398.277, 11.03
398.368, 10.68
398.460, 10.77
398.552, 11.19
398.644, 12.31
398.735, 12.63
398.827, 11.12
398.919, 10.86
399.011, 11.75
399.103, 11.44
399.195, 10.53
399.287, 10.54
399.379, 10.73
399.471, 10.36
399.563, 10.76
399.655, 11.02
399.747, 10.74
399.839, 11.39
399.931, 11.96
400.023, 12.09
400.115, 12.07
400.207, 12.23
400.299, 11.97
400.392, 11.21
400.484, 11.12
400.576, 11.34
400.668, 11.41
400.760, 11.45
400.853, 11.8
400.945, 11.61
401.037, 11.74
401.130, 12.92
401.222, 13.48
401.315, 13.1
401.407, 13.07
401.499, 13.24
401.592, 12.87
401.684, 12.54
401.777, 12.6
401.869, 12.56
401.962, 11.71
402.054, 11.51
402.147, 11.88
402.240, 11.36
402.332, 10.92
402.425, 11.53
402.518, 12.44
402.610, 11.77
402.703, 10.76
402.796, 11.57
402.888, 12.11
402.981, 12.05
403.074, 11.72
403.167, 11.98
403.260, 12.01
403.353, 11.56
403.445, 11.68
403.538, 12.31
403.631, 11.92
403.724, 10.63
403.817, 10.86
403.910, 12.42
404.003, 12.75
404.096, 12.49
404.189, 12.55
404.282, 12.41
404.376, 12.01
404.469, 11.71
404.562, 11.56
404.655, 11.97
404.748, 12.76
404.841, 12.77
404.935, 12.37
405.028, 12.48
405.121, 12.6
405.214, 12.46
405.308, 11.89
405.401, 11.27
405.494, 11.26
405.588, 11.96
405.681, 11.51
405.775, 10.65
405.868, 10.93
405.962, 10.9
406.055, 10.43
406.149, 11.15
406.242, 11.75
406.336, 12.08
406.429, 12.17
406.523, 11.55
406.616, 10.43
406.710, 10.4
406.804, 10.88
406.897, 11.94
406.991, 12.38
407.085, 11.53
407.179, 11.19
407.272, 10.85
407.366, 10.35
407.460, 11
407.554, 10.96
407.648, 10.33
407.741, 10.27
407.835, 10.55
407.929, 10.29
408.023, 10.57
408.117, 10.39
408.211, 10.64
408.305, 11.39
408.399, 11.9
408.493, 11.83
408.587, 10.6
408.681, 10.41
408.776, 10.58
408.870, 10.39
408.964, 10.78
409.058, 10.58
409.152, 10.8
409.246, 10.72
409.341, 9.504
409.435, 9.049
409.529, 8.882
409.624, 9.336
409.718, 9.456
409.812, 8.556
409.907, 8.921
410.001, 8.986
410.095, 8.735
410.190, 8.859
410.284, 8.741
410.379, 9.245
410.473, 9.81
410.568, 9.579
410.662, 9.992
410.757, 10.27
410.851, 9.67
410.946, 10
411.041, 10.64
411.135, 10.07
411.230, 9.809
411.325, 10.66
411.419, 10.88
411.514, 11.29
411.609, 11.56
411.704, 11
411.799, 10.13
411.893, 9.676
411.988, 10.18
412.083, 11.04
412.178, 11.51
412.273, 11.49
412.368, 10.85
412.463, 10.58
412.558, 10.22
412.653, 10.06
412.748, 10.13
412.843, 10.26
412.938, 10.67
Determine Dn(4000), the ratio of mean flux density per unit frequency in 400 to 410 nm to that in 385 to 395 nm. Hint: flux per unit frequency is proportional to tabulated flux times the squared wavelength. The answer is 1.3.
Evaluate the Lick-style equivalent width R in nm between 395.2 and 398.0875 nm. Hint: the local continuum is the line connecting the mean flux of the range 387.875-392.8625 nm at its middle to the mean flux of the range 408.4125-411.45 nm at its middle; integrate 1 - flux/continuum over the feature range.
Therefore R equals 0.412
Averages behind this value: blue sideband 9.24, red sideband 9.9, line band 8.11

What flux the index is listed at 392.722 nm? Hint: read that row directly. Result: 9.308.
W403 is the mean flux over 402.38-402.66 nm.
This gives 11.9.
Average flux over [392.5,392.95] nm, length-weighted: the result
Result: 9.61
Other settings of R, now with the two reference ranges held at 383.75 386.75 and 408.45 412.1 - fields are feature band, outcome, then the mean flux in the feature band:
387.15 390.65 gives 0.301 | 8.6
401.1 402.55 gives -0.381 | 12.3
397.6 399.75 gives -0.208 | 10.6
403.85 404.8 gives -0.231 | 12.2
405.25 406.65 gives -0.205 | 11.3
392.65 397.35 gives 0.428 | 8.71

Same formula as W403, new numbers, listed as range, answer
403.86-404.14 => 12.5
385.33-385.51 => 11.1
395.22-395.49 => 10.4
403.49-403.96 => 11.6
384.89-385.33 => 9.55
